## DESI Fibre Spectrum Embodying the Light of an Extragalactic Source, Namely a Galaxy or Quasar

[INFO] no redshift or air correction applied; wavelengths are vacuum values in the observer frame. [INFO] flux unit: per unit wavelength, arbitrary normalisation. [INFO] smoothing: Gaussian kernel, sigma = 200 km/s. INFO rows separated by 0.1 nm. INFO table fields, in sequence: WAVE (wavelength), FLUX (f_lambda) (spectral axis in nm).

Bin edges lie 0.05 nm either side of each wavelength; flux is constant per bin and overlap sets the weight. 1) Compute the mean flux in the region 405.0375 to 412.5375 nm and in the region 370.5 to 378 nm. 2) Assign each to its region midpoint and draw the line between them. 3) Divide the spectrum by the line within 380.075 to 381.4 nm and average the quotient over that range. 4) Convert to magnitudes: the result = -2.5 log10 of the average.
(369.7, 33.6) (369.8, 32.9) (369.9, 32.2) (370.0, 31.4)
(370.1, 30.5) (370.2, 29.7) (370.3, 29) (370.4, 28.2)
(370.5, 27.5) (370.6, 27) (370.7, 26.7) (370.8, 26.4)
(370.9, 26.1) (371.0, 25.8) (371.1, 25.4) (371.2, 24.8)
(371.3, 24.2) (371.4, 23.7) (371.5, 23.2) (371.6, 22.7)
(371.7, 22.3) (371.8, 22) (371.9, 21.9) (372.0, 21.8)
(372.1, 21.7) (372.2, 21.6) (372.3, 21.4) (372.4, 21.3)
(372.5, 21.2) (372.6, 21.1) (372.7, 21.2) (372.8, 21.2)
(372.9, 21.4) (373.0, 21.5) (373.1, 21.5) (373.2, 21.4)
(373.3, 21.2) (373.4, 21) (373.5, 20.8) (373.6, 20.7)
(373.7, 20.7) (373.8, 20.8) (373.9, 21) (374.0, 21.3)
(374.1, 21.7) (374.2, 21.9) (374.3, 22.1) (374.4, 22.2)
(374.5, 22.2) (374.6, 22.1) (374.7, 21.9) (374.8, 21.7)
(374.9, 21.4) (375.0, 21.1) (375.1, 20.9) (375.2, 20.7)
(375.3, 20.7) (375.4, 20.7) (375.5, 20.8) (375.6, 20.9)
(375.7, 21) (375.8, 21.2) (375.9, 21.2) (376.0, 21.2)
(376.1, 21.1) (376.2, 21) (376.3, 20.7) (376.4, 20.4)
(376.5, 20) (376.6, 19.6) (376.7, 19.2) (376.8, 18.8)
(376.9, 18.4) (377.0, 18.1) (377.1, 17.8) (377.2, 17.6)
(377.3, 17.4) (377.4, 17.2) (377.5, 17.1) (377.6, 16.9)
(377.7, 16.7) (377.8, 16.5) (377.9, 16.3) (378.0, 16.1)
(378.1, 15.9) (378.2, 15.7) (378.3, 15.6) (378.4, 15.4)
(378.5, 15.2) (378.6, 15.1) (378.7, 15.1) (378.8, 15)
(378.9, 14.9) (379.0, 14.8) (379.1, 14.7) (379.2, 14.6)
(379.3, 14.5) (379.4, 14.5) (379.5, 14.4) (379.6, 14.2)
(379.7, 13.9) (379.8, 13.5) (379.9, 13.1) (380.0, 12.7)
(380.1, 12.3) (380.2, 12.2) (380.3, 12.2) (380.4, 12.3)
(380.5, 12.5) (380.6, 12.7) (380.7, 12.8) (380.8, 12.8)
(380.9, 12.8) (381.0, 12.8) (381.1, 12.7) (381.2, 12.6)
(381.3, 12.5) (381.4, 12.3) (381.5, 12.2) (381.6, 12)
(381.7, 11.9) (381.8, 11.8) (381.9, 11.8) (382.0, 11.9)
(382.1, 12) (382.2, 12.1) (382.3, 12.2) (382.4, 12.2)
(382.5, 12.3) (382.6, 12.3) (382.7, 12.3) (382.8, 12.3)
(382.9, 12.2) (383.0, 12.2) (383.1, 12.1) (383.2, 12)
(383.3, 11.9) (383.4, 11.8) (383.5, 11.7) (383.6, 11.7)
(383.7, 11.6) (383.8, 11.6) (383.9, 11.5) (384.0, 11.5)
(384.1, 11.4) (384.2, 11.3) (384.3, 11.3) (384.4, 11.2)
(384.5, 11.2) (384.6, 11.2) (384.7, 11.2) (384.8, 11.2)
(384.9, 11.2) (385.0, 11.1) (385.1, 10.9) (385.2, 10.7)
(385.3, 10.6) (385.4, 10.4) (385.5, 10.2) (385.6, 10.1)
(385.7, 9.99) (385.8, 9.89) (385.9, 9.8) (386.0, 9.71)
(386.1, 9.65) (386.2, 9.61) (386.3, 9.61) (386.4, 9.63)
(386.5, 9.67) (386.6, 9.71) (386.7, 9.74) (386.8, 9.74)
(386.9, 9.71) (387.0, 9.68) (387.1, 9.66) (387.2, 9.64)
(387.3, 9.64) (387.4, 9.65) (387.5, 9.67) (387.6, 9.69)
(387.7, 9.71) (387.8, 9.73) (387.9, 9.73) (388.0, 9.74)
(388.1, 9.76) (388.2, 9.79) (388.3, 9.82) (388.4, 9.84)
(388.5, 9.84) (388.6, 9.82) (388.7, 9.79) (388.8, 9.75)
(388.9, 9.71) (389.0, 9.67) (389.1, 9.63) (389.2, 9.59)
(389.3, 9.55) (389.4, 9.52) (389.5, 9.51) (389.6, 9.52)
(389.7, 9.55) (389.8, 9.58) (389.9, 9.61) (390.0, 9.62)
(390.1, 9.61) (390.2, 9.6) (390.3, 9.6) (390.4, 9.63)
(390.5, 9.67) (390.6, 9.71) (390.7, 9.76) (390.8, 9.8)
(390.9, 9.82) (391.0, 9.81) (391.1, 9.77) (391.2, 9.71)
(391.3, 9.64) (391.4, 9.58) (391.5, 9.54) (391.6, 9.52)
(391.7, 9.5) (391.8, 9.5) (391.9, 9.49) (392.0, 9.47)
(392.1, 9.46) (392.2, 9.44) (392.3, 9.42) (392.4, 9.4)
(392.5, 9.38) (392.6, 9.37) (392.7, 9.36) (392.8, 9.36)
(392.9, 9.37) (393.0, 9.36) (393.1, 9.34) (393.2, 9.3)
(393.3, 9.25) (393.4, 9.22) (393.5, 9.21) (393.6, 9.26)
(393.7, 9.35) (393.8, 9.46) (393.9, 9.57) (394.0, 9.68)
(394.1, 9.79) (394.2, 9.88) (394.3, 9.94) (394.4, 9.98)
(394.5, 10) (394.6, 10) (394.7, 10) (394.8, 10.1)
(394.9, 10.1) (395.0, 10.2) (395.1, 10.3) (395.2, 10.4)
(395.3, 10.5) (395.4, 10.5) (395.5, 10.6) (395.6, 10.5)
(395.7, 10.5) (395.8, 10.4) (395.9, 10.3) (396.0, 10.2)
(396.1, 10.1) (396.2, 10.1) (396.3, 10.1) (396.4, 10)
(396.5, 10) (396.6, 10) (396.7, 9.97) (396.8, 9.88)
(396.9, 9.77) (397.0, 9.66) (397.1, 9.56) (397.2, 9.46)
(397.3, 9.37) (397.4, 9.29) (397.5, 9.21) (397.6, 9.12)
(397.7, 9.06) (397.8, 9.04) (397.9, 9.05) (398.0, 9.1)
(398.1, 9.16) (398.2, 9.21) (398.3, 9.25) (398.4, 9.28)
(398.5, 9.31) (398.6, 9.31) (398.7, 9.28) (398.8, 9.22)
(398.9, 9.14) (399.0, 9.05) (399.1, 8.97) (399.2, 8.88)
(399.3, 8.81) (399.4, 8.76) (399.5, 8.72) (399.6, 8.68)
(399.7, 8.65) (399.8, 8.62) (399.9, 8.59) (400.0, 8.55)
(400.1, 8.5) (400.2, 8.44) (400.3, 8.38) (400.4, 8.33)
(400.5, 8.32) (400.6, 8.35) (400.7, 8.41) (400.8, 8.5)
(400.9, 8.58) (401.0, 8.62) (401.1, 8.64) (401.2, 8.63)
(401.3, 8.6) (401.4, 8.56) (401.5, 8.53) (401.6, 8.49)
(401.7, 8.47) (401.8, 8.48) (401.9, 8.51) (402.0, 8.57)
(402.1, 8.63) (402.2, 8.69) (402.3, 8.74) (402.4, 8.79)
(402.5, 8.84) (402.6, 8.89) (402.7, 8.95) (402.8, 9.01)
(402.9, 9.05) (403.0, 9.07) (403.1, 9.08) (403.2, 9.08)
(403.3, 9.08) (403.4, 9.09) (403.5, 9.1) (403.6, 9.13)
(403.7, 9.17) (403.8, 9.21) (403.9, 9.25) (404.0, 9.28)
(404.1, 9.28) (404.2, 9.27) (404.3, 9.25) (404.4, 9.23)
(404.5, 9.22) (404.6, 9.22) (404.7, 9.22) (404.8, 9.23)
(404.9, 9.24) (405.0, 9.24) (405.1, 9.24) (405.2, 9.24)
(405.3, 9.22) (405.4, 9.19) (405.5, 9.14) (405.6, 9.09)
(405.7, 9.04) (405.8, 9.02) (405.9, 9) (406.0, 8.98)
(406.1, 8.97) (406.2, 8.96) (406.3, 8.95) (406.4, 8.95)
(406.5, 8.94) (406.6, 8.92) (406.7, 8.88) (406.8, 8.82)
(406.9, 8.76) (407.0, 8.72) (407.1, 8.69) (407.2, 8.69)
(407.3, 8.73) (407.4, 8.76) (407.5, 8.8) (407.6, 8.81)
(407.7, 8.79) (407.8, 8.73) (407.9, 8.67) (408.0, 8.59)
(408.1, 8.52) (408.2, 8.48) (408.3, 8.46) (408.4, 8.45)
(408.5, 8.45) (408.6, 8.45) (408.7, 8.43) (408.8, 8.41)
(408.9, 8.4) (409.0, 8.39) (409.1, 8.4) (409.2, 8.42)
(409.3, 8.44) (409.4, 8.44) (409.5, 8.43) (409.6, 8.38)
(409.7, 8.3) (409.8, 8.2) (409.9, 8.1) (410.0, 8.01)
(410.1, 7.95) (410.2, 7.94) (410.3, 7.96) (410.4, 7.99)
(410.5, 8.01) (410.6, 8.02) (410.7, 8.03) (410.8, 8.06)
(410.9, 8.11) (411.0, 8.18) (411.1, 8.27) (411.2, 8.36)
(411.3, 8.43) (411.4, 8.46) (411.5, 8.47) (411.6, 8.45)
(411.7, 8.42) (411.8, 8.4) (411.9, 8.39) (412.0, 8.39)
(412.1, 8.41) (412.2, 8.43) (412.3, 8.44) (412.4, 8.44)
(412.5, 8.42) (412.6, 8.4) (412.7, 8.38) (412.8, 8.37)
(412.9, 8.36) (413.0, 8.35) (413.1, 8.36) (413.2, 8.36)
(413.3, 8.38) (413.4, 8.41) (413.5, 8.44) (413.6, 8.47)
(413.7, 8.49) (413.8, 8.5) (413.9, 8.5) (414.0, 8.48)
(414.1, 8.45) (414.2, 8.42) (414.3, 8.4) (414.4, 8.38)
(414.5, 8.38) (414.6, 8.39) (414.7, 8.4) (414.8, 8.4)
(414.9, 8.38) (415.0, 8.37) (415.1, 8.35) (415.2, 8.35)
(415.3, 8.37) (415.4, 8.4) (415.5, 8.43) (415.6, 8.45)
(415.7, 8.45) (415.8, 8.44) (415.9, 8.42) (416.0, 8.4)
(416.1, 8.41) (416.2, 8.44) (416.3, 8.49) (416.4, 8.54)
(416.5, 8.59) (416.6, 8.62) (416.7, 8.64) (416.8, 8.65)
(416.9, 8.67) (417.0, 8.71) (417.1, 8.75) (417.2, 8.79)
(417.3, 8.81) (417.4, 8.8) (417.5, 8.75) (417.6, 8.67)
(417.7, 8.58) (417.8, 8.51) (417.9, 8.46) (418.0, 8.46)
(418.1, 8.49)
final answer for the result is 0.44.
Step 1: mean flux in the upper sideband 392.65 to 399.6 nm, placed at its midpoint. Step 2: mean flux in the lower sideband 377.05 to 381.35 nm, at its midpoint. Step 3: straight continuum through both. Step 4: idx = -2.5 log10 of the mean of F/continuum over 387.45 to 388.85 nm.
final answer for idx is 0.22 mag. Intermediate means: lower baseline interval 14.5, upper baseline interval 9.61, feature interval 9.76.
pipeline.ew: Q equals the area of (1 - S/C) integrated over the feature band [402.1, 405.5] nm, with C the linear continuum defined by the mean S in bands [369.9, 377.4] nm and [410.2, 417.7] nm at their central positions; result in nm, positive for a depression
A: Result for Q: 0.79 nm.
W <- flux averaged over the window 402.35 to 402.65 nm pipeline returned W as 8.84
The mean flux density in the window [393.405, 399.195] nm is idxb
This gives 9.7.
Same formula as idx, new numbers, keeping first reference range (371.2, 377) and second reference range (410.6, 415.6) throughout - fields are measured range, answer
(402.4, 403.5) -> 0.29 mag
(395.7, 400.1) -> 0.39 mag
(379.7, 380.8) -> 0.45 mag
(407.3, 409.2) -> 0.17 mag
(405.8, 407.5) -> 0.19 mag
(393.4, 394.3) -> 0.47 mag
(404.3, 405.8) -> 0.20 mag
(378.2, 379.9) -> 0.32 mag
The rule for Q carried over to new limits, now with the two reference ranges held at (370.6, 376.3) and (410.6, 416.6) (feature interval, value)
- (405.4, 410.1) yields 0.781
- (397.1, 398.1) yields 0.334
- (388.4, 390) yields 0.674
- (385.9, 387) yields 0.495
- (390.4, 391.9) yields 0.595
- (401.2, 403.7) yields 0.689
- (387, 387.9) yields 0.395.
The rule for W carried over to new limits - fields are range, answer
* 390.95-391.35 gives 9.73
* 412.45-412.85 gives 8.39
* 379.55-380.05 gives 13.5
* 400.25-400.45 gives 8.36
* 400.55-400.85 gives 8.42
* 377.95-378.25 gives 15.9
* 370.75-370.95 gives 26.2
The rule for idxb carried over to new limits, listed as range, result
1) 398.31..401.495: 8.74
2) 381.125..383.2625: 12.2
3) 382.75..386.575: 11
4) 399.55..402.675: 8.57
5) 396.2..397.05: 9.93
